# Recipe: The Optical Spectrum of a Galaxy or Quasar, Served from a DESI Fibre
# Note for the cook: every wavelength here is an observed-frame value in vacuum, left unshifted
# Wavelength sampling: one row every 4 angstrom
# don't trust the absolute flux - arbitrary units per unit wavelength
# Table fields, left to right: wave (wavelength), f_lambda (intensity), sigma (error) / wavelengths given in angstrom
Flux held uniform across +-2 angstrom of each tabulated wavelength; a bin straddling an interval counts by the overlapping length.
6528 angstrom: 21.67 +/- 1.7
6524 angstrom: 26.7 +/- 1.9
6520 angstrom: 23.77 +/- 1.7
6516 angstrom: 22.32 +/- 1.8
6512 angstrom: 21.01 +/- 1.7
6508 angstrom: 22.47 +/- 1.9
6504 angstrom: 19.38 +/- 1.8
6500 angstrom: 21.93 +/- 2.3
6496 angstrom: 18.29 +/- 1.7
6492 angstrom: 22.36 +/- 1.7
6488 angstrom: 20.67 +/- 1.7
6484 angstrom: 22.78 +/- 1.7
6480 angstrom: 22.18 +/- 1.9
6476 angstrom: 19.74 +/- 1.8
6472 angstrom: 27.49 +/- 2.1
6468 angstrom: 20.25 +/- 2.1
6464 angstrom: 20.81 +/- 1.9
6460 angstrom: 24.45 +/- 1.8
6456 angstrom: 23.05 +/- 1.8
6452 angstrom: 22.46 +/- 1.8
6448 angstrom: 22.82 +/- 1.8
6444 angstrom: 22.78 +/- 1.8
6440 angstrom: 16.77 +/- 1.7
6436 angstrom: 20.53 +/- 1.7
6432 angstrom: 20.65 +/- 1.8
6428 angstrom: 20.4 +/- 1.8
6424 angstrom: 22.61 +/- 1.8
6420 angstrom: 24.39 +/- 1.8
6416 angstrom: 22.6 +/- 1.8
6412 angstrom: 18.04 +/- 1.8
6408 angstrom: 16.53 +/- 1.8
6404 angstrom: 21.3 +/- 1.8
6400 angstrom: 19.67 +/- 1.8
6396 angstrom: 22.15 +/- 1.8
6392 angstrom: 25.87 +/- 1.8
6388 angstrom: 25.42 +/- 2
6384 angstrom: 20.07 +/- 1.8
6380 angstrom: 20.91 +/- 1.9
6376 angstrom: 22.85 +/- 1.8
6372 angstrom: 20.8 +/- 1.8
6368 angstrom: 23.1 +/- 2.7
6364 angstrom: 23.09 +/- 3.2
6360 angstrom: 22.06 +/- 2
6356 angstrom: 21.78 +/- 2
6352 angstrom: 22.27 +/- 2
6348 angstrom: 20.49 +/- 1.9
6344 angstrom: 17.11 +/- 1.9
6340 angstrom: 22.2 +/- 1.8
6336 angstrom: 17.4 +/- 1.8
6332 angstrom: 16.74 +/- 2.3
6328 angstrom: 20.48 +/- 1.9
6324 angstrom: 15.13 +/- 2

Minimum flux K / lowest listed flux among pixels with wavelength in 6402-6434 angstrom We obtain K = 16.53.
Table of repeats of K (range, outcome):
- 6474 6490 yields 19.74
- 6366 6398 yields 20.07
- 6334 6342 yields 17.4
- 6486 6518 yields 18.29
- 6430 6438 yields 20.53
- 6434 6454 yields 16.77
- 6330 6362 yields 16.74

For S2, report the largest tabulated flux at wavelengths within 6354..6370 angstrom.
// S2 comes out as 23.1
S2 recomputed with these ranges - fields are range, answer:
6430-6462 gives 24.45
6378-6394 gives 25.87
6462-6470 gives 20.81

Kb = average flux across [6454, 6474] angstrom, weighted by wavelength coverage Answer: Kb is 23.2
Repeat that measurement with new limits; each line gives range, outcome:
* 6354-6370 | 22.5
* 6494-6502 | 20.1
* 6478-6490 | 21.9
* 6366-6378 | 22.2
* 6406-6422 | 20.4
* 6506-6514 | 21.7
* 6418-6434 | 22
